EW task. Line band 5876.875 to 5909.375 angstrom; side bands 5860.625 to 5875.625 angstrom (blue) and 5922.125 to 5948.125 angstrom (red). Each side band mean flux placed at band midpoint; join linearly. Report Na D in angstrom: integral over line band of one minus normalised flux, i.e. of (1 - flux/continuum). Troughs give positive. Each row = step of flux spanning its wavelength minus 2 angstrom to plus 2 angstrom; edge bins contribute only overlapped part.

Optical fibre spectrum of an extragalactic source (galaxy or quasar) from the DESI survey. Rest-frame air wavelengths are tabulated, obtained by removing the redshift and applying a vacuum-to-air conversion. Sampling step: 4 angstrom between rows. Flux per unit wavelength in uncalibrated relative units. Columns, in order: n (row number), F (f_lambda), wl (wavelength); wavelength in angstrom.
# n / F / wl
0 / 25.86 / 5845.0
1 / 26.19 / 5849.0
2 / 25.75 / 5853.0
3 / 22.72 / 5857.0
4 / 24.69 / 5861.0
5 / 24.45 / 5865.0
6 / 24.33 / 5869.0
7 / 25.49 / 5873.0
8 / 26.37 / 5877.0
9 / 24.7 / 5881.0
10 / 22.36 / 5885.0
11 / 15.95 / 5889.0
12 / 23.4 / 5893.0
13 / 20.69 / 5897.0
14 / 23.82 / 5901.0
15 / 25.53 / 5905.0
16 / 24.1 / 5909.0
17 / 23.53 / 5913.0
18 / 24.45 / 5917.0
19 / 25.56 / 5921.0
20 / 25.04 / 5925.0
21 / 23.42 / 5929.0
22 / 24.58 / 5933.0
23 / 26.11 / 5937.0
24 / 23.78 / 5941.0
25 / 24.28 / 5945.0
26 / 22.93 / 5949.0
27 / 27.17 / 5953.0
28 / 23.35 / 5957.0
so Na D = 2.6 angstrom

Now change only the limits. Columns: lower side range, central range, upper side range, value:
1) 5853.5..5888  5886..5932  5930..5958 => 2.2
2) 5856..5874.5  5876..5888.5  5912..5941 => 0.6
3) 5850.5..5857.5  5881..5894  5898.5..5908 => 1.9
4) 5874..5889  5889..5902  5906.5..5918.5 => 1.2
